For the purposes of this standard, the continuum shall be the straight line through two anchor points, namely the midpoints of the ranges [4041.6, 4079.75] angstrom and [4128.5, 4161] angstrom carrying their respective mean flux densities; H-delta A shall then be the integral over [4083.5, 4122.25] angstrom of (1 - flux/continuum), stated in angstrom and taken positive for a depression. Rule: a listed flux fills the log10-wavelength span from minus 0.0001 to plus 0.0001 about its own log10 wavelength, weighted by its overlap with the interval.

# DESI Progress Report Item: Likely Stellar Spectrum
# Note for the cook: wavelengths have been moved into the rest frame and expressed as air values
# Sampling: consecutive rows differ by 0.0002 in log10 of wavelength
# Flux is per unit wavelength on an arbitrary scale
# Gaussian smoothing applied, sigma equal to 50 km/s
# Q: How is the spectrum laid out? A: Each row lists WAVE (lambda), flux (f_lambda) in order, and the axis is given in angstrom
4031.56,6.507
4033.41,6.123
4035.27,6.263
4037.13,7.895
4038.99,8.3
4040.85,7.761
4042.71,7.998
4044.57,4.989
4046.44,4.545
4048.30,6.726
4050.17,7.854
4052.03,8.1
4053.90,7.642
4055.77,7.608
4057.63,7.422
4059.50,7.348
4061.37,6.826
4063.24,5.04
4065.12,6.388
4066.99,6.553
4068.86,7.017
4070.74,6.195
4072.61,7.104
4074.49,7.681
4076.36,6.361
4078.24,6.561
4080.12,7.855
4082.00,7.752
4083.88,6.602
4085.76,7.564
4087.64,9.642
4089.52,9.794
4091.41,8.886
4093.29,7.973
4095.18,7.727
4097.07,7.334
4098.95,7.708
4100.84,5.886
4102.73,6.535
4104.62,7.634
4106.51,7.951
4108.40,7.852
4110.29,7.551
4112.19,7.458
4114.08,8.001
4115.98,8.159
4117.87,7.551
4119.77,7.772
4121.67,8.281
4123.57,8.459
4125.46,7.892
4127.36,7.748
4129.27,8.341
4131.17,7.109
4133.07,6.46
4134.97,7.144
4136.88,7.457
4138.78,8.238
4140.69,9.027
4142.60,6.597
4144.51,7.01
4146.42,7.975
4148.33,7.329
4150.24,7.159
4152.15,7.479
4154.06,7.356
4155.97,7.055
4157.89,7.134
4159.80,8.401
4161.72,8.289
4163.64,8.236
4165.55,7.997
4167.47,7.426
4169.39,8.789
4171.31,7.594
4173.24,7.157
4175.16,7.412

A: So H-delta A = -3.6 angstrom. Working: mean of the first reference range 6.82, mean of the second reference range 7.49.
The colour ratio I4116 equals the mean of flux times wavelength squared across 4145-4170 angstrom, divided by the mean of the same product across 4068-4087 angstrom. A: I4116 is 1.13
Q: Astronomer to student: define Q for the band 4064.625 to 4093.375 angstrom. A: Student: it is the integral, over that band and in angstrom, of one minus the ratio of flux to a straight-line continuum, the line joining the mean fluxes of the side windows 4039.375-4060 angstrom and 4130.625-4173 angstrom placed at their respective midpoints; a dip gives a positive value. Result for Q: -0.95 angstrom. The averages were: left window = 7.12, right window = 7.6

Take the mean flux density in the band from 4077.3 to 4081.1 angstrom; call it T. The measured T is 7.21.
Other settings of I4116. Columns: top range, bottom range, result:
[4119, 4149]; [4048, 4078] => 1.14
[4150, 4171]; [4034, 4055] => 1.16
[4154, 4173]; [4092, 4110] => 1.08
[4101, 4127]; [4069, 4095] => 1.02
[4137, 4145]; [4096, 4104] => 1.14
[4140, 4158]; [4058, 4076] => 1.15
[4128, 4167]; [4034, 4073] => 1.15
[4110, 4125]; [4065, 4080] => 1.19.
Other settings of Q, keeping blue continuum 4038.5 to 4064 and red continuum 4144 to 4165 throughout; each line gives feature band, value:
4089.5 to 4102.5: -0.8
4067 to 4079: 0.6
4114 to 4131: -1.3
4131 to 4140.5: 0.1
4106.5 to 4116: -0.6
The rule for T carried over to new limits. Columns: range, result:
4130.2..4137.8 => 7.05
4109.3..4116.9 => 7.79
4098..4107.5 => 7.15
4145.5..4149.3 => 7.65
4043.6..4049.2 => 5.43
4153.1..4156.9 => 7.22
